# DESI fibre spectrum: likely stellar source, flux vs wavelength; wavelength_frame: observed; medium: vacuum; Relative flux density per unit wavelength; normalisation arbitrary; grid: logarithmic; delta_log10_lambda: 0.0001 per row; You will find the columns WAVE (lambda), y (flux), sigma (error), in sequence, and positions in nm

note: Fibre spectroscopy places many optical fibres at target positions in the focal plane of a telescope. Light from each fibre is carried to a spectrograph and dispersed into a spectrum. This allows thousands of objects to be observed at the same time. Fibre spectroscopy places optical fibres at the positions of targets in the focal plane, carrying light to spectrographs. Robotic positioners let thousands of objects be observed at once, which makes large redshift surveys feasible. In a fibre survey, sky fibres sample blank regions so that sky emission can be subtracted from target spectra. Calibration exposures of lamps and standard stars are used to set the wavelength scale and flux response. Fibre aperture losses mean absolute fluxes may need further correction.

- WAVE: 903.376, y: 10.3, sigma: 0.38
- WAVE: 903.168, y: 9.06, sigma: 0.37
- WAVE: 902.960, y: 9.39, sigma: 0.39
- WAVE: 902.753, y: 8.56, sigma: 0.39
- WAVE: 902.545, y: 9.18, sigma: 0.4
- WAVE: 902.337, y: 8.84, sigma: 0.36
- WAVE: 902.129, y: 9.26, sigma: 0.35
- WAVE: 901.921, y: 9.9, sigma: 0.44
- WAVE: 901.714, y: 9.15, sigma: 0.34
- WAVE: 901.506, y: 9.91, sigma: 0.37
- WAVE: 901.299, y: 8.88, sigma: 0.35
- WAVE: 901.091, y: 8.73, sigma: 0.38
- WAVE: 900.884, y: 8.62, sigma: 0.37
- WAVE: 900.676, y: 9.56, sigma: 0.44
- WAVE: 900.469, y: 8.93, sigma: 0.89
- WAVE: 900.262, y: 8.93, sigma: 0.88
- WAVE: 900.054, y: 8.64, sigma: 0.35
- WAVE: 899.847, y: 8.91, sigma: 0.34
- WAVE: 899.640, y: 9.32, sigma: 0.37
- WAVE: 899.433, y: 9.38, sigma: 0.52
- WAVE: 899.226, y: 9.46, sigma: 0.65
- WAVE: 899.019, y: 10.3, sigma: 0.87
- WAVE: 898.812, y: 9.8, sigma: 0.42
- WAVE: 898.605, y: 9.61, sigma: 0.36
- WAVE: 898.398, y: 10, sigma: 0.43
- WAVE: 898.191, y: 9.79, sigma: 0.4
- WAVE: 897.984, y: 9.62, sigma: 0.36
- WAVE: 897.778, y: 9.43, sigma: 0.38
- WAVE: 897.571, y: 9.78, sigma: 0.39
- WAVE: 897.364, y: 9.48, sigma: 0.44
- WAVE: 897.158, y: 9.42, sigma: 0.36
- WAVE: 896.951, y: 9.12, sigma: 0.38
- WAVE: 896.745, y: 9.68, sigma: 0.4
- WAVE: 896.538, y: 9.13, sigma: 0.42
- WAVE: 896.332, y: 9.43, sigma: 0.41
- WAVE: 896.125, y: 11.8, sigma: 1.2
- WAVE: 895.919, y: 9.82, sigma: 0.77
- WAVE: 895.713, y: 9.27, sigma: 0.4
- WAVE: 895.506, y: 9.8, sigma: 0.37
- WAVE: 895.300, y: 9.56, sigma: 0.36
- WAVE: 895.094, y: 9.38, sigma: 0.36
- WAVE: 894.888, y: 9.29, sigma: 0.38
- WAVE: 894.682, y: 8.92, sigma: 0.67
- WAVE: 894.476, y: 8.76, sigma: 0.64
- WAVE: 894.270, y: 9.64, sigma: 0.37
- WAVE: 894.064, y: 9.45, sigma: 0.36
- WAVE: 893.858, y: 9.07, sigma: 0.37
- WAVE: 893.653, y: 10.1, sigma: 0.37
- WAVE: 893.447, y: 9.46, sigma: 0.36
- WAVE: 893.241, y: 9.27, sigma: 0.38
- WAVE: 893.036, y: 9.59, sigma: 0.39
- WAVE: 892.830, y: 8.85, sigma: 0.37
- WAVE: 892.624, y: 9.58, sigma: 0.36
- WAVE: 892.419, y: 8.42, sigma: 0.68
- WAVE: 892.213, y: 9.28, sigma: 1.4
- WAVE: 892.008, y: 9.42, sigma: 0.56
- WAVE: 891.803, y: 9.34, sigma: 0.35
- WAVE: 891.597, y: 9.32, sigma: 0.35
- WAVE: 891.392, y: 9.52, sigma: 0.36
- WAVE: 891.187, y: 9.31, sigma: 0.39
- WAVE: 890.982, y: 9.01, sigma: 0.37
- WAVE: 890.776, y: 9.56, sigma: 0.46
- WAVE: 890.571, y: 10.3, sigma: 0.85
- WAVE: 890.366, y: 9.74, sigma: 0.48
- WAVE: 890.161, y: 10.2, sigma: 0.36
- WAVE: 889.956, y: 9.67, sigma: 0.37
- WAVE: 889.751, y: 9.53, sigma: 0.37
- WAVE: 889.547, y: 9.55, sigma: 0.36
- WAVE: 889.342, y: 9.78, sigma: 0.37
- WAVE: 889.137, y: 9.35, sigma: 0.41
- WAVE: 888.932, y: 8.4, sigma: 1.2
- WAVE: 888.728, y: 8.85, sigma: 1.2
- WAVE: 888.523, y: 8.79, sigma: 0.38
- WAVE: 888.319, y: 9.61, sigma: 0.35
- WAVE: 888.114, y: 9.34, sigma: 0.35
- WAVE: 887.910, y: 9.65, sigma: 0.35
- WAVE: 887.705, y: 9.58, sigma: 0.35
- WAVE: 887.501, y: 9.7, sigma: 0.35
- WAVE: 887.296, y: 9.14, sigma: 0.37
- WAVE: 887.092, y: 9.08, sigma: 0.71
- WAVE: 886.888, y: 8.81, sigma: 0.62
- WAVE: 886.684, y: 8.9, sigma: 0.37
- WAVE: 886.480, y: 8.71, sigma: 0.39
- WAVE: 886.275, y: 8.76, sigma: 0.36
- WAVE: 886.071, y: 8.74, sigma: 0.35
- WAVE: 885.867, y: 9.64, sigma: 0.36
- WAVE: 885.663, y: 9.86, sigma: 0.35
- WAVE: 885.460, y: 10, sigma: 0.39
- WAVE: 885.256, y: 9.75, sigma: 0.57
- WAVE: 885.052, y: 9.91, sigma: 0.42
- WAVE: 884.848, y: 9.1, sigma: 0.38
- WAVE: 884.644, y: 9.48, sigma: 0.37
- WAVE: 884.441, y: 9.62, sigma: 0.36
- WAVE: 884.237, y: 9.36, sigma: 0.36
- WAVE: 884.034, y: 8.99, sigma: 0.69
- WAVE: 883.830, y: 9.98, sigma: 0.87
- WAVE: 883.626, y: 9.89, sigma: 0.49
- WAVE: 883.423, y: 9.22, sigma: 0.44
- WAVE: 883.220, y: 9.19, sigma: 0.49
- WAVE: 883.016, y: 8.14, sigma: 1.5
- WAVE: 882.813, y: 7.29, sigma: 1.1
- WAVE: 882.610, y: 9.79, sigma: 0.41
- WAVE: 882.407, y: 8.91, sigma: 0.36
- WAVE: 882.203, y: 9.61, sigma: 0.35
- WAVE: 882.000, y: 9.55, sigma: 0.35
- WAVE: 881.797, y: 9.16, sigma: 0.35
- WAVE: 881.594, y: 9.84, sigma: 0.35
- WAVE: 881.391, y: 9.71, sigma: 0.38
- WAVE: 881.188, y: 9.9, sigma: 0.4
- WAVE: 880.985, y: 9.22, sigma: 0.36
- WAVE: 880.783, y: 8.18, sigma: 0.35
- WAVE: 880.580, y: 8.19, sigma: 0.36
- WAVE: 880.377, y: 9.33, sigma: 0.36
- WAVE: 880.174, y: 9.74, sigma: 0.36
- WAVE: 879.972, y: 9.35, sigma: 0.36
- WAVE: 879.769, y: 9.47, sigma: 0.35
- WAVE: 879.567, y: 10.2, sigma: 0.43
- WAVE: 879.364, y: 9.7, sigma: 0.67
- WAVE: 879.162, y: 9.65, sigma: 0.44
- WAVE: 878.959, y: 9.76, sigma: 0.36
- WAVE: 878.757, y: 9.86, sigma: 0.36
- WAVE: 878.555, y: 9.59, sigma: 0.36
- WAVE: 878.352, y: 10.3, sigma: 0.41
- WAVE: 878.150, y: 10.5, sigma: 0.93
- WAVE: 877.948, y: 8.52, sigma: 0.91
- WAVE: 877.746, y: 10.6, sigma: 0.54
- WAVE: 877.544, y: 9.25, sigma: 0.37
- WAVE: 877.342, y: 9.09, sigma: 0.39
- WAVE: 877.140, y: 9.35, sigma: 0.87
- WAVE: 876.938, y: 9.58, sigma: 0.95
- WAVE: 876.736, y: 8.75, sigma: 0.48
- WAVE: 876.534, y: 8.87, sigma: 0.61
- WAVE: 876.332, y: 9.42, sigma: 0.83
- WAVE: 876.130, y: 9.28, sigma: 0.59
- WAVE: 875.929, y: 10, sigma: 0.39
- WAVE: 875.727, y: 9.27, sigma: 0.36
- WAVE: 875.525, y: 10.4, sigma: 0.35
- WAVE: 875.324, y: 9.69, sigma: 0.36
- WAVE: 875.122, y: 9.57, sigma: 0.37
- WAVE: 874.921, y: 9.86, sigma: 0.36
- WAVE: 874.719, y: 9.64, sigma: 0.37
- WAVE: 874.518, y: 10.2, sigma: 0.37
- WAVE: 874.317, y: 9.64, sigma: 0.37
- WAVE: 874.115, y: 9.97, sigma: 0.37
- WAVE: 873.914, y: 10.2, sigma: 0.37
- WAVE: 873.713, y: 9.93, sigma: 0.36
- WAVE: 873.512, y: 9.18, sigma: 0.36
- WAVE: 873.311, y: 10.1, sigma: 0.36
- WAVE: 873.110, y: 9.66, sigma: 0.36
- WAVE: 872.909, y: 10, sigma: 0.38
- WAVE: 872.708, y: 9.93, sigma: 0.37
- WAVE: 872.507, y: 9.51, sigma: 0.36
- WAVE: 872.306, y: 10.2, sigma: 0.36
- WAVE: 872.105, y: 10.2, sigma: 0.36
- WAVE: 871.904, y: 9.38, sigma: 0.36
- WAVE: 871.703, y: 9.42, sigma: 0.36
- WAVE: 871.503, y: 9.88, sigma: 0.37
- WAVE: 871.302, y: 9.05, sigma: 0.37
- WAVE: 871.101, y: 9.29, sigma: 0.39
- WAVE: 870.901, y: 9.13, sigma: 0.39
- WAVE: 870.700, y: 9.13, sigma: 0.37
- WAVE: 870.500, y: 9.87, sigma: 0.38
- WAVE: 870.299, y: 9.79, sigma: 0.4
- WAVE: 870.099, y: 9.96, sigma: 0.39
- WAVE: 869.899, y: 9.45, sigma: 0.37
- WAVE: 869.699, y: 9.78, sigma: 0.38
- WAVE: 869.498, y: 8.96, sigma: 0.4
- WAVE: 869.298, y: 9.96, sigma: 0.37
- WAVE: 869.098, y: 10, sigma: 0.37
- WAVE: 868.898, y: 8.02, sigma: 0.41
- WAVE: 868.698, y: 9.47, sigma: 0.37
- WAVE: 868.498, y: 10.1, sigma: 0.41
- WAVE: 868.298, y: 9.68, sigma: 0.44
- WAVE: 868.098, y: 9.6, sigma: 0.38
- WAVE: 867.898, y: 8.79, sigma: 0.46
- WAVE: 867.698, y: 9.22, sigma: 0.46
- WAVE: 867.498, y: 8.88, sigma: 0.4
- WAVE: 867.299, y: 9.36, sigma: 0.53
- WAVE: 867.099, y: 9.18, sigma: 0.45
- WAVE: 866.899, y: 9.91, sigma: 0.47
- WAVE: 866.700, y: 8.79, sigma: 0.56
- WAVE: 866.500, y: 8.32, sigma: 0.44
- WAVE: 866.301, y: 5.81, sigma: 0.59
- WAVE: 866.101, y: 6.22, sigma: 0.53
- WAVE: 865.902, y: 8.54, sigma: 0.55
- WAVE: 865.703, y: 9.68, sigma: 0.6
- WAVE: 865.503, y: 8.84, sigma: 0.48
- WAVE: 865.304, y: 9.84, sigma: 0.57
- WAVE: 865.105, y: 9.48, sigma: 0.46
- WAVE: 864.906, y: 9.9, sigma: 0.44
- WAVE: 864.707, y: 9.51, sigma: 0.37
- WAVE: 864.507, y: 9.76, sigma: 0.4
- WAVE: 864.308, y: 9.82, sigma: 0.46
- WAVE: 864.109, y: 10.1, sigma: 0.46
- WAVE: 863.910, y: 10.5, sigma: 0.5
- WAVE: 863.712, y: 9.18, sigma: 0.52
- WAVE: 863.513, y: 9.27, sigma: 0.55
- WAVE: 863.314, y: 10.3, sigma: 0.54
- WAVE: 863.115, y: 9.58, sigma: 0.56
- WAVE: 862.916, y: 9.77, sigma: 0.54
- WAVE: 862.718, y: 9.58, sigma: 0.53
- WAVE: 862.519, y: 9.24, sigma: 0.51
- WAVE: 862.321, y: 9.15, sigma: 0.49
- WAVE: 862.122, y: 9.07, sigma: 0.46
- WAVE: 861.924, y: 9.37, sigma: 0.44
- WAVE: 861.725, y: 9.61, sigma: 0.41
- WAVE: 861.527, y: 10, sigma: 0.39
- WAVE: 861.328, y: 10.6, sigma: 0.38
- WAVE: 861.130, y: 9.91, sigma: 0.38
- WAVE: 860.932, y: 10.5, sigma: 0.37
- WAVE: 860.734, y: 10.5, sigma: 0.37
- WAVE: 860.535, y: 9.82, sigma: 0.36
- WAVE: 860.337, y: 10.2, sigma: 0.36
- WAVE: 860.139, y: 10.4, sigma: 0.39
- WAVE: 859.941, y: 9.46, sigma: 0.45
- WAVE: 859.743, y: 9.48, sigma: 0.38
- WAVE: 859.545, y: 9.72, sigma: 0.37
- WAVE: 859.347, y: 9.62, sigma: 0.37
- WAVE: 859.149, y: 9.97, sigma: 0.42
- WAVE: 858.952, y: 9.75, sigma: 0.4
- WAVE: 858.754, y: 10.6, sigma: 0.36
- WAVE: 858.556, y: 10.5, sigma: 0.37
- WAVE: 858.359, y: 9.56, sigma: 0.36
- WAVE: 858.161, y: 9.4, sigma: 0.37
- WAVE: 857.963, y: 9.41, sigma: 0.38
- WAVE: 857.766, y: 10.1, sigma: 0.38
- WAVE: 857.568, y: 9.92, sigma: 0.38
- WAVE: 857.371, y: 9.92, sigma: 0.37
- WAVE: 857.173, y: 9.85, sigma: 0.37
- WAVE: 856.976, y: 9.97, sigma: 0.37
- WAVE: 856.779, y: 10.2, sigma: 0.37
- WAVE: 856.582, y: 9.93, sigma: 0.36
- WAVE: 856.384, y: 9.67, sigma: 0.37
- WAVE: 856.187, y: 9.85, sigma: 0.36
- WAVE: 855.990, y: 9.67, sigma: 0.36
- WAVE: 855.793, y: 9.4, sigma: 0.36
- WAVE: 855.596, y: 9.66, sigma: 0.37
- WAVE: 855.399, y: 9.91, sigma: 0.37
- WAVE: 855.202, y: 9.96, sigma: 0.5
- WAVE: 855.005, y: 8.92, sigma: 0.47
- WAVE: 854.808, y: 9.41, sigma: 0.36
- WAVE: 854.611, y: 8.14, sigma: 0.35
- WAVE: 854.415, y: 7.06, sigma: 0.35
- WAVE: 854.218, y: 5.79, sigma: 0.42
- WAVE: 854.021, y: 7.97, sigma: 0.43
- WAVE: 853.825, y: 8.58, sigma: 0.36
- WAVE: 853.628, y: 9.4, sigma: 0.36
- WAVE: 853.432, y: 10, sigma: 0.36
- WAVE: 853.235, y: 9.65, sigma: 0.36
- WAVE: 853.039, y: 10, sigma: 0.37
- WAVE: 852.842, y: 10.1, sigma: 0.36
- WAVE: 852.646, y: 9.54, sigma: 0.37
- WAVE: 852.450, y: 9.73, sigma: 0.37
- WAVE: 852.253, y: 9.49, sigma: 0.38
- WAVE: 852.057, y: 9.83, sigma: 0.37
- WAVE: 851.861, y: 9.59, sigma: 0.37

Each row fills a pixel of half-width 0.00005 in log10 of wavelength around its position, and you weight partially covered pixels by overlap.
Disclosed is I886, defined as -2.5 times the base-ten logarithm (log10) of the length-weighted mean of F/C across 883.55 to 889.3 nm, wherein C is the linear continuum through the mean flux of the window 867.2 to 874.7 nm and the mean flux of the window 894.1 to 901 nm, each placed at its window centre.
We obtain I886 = 0.02 mag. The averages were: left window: 9.59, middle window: 9.32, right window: 9.47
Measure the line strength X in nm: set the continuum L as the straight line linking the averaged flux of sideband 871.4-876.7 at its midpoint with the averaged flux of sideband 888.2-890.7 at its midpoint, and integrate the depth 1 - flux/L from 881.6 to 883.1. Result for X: 0.10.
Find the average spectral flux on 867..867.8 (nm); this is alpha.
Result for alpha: 9.16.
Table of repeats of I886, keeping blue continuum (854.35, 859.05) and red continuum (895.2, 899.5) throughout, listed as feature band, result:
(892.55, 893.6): 0.04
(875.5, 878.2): 0.03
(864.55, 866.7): 0.12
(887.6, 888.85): 0.04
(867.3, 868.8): 0.03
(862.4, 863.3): 0.00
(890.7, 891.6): 0.04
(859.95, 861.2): -0.06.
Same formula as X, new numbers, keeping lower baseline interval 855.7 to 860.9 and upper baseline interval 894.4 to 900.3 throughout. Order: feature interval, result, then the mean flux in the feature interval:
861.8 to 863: 0.06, 9.37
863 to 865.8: 0.04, 9.69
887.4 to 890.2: 0.06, 9.41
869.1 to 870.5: 0.01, 9.69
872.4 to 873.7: 0.00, 9.75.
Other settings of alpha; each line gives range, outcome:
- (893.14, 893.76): 9.61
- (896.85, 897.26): 9.26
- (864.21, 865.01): 9.74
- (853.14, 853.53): 9.82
